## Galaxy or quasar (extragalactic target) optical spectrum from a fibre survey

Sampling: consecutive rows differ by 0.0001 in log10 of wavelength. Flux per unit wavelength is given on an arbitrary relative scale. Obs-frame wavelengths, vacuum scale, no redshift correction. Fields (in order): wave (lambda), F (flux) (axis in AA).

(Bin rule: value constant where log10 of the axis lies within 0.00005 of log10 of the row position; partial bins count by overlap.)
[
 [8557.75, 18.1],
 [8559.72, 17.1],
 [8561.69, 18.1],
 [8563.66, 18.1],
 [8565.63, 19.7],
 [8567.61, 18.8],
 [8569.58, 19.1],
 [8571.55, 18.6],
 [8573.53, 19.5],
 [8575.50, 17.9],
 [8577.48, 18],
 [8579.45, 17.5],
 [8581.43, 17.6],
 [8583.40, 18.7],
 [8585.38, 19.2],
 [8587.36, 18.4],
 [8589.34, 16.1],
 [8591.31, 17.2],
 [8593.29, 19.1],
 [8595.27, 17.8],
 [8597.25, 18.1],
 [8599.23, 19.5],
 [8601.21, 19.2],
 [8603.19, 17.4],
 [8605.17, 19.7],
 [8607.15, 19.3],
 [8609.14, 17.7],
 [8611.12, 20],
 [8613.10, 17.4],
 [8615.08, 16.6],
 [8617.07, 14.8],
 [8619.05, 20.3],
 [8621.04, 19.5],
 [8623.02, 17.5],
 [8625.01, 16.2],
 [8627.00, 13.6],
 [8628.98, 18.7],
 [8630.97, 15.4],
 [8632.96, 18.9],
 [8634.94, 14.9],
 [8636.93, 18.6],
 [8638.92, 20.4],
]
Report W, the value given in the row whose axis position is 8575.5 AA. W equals 17.9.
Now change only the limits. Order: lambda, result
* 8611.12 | 20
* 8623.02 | 17.5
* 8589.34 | 16.1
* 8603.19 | 17.4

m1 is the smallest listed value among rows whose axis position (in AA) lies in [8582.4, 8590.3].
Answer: 16.1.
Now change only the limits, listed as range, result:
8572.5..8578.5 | 17.9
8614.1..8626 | 14.8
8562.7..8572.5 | 18.1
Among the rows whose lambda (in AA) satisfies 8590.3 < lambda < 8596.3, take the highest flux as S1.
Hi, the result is 19.1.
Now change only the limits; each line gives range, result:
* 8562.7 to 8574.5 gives 19.7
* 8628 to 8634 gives 18.9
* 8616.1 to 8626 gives 20.3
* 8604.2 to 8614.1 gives 20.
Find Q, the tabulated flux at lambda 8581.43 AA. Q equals 17.6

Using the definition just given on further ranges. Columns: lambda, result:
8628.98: 18.7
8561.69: 18.1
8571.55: 18.6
